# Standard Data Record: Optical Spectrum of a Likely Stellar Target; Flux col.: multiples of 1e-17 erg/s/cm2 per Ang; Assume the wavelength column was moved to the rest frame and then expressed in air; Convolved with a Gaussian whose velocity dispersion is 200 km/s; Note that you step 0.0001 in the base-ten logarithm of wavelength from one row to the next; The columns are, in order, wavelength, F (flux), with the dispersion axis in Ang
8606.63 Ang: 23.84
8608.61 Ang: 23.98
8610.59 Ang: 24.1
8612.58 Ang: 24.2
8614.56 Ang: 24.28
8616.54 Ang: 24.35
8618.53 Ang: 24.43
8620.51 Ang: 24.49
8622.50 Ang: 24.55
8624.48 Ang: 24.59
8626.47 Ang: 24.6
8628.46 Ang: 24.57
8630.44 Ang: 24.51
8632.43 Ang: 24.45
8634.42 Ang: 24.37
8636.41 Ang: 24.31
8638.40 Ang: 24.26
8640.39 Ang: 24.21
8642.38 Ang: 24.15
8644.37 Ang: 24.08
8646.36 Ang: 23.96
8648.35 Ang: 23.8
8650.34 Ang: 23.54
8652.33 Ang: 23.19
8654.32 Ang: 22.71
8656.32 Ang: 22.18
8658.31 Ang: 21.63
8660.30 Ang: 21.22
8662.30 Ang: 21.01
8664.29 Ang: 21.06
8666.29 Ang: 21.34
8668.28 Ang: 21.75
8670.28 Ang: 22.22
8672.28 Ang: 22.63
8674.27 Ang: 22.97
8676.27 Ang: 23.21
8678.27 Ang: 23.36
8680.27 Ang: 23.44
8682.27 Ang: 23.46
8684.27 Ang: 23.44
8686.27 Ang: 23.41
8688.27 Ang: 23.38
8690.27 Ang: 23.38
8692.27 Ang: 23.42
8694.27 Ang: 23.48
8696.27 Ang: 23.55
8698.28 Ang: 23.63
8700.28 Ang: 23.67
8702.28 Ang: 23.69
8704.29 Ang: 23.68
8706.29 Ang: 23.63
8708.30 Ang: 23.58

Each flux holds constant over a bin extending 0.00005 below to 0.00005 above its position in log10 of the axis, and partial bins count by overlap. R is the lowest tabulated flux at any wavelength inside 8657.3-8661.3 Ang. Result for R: 21.22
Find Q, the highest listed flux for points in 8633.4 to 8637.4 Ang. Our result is 24.37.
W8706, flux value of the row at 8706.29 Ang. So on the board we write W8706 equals 23.63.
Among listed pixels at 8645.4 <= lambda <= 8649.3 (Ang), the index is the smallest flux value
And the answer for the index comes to 23.8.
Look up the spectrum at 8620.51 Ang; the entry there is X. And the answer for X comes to 24.49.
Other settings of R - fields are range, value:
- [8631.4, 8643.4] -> 24.15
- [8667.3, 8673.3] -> 21.75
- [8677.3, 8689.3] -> 23.36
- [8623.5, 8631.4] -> 24.51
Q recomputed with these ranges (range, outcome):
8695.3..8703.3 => 23.69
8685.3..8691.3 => 23.41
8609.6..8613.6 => 24.2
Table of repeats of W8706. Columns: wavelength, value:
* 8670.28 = 22.22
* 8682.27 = 23.46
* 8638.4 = 24.26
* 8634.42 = 24.37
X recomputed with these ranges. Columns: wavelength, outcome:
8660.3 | 21.22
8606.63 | 23.84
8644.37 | 24.08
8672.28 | 22.63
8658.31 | 21.63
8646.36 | 23.96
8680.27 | 23.44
